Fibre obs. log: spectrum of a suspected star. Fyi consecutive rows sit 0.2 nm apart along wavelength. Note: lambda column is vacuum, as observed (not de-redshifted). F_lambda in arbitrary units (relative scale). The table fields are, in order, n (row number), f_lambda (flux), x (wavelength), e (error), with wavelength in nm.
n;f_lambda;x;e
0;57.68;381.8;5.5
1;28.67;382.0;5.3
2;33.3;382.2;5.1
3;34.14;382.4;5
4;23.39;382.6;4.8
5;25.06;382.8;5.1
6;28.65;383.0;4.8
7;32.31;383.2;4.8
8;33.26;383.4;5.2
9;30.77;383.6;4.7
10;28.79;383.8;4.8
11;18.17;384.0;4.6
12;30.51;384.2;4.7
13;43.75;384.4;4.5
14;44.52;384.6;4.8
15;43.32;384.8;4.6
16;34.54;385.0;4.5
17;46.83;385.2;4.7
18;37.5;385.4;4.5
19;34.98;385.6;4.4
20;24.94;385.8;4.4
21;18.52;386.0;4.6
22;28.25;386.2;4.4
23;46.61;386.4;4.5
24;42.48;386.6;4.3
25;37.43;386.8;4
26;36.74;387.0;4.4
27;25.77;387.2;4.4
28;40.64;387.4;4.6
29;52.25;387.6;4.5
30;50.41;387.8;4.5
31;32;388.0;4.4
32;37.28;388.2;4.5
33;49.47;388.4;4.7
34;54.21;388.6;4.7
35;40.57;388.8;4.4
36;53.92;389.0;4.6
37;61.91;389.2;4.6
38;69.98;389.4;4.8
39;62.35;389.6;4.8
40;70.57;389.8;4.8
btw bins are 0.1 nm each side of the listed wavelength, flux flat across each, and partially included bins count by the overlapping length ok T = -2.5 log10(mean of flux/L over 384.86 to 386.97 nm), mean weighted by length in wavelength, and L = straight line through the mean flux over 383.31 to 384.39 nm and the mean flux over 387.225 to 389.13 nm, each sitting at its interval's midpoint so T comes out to 0.04 mag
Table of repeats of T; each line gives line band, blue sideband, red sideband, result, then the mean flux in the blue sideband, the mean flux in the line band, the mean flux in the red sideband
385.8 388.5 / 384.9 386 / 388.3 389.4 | 0.17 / 34.2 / 37.8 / 53.6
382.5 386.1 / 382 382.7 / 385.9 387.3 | -0.02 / 30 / 32.2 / 33.7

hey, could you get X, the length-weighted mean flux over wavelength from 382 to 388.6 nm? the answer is 35.4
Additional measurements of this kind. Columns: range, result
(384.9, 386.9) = 35.2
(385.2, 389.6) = 42.3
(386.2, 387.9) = 40.8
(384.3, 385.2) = 42.1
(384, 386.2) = 34.8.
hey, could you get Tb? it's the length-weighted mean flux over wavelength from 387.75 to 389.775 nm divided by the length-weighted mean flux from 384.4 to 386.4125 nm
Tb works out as 1.45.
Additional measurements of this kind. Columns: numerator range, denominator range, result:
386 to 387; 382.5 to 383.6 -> 1.27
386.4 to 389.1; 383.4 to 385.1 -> 1.25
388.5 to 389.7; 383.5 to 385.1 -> 1.67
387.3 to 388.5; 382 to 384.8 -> 1.38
